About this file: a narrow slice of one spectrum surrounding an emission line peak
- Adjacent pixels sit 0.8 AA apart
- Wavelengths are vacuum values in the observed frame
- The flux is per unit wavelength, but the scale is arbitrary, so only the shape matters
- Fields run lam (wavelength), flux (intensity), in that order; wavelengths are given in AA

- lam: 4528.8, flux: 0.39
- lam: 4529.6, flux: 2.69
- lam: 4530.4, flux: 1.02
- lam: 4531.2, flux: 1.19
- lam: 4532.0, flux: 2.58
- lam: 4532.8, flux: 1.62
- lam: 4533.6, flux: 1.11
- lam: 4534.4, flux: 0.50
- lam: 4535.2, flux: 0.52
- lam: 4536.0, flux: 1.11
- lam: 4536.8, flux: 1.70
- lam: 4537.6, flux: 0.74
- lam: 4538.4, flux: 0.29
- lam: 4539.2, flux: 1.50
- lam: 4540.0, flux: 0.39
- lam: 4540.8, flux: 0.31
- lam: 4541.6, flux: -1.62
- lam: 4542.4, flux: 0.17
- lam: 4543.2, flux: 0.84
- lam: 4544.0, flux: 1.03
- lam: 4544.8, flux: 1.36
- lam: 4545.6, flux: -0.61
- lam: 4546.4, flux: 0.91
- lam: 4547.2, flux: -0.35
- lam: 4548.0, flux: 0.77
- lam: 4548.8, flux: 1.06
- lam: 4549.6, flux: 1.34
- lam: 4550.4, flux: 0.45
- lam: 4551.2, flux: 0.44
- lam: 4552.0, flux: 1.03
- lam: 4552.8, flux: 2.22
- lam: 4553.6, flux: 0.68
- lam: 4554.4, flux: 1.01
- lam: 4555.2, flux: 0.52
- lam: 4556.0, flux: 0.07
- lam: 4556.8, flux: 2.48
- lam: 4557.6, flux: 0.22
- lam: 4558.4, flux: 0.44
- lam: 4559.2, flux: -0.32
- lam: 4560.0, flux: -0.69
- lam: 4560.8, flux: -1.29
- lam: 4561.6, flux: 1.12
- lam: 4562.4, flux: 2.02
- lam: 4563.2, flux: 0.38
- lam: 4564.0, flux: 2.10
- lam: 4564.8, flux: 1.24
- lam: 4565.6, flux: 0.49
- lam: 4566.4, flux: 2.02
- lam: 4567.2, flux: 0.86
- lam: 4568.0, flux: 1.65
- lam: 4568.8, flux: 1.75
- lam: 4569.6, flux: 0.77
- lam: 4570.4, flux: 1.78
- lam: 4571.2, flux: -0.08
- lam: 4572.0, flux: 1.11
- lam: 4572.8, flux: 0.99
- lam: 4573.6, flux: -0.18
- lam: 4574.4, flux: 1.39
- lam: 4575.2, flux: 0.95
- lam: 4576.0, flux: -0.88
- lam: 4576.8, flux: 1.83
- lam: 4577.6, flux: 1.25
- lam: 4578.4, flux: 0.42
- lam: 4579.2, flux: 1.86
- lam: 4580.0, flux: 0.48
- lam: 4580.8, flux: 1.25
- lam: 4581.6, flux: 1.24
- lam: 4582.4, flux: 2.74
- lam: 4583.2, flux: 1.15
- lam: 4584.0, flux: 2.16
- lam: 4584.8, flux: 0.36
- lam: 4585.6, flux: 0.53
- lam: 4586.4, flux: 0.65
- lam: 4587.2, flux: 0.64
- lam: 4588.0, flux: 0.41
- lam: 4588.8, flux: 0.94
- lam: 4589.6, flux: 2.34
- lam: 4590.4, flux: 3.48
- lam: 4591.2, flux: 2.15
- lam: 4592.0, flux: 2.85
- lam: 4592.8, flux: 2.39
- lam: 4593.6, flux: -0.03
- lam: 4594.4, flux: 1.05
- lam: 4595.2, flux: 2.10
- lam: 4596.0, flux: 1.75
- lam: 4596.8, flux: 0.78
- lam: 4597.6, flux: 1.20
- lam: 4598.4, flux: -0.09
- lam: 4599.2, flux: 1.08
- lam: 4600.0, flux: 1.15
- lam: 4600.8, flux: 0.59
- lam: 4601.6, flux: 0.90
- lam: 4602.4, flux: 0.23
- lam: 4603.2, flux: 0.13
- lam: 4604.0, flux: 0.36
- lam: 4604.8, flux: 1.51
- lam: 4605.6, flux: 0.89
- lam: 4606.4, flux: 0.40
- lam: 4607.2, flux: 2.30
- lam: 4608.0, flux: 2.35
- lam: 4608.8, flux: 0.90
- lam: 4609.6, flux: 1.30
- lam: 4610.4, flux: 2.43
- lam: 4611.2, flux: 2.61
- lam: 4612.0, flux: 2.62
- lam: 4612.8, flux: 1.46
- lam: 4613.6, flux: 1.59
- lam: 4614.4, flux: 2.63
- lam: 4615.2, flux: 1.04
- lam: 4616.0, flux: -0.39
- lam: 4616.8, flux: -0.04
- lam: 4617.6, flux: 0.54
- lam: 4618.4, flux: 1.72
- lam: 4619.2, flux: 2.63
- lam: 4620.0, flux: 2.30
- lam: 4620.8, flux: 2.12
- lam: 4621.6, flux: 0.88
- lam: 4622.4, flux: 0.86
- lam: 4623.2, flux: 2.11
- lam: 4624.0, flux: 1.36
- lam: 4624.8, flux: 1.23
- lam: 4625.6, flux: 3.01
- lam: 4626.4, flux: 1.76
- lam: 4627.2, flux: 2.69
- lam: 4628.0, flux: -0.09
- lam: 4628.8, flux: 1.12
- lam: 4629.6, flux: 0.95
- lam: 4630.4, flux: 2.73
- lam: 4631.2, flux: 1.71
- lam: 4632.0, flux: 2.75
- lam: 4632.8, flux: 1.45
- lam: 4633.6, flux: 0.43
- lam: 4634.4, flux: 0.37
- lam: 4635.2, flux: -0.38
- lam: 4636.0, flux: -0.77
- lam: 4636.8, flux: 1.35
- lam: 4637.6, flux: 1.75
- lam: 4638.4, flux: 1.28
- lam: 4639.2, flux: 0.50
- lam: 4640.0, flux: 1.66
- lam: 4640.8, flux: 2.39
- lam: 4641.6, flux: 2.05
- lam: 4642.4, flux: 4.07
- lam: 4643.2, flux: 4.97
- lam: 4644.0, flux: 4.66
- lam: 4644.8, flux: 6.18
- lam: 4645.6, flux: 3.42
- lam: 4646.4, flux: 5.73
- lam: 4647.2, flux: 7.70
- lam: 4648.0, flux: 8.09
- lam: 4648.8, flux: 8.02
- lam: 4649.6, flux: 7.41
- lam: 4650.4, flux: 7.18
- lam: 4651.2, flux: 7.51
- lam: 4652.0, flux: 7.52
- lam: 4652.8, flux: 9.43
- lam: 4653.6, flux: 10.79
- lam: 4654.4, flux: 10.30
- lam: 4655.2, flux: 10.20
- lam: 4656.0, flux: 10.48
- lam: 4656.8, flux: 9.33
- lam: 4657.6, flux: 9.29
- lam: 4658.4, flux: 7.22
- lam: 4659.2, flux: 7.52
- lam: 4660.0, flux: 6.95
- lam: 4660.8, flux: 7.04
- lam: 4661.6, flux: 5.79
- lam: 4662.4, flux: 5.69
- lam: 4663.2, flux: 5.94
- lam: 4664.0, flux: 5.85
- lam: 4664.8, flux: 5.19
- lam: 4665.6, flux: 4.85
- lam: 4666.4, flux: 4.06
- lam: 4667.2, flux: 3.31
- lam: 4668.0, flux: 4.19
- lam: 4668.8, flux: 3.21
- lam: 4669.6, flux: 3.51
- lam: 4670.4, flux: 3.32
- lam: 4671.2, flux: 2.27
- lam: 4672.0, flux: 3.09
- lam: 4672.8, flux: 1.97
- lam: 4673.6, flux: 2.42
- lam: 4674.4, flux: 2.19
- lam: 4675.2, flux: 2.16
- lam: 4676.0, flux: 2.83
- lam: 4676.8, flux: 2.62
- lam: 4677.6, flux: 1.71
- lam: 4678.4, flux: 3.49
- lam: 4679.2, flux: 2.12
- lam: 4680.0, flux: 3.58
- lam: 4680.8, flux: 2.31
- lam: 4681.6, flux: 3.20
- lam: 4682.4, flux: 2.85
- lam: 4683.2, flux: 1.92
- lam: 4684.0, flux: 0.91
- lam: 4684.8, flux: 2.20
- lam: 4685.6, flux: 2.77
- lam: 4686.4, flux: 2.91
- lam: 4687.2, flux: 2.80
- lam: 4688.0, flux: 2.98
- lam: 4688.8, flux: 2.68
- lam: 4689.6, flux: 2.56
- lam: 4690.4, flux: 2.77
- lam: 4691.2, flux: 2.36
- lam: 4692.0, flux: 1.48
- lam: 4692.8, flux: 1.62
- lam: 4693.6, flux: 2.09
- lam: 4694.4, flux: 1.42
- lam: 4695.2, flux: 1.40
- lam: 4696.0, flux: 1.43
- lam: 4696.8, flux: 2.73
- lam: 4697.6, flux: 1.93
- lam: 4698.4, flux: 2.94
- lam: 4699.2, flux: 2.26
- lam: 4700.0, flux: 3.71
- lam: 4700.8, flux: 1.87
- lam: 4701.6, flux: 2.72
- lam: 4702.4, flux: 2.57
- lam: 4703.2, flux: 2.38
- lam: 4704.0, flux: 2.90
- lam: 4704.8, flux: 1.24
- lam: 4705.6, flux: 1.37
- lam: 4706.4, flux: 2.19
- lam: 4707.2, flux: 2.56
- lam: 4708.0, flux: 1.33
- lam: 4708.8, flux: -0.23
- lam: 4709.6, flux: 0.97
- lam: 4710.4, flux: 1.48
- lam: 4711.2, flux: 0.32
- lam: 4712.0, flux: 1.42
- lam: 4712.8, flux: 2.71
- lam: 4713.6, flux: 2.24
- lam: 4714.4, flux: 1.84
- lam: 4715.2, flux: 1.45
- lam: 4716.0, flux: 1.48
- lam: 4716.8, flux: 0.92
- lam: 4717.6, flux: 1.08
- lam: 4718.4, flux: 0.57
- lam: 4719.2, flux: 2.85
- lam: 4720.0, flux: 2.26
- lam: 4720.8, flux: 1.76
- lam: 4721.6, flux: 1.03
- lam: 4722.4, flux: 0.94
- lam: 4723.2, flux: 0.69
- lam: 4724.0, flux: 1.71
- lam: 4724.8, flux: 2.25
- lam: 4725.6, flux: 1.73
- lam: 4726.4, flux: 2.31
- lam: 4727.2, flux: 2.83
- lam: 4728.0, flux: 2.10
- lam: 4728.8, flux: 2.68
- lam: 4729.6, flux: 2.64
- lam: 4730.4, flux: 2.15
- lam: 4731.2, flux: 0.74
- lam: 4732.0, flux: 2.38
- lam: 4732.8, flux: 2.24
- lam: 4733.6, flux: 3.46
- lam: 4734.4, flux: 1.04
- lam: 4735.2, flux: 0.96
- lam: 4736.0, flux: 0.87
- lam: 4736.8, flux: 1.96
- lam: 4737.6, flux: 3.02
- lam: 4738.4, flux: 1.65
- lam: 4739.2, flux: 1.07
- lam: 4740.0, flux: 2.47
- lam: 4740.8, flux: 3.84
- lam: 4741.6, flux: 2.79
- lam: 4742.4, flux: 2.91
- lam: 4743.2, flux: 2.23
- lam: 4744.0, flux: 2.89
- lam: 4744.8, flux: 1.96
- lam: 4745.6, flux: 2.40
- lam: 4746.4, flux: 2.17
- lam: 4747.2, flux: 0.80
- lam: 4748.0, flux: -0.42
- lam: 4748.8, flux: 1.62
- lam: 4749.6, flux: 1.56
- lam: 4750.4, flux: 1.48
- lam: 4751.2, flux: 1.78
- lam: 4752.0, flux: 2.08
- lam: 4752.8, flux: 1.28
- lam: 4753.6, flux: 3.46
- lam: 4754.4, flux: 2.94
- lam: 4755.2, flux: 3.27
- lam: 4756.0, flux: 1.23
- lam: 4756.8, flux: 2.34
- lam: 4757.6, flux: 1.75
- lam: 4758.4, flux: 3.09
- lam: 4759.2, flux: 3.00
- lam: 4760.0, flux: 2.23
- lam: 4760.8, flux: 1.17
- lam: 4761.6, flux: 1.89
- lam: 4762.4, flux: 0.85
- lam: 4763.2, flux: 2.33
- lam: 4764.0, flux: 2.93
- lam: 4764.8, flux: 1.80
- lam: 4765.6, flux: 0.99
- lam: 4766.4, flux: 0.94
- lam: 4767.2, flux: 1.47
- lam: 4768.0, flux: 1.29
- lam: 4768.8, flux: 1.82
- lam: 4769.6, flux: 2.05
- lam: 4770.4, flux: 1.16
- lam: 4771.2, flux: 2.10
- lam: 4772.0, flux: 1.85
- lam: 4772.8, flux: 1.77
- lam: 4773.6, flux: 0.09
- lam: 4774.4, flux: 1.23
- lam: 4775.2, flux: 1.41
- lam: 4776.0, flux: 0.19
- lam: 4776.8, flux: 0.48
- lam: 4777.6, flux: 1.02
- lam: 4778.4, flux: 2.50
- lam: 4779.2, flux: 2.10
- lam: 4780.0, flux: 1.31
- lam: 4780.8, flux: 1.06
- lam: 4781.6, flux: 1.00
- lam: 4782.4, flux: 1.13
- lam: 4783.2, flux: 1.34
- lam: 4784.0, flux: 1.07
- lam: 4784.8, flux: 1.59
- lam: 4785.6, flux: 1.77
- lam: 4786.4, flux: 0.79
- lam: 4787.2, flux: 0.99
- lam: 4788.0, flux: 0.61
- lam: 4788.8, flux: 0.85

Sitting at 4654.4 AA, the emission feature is Lyman alpha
